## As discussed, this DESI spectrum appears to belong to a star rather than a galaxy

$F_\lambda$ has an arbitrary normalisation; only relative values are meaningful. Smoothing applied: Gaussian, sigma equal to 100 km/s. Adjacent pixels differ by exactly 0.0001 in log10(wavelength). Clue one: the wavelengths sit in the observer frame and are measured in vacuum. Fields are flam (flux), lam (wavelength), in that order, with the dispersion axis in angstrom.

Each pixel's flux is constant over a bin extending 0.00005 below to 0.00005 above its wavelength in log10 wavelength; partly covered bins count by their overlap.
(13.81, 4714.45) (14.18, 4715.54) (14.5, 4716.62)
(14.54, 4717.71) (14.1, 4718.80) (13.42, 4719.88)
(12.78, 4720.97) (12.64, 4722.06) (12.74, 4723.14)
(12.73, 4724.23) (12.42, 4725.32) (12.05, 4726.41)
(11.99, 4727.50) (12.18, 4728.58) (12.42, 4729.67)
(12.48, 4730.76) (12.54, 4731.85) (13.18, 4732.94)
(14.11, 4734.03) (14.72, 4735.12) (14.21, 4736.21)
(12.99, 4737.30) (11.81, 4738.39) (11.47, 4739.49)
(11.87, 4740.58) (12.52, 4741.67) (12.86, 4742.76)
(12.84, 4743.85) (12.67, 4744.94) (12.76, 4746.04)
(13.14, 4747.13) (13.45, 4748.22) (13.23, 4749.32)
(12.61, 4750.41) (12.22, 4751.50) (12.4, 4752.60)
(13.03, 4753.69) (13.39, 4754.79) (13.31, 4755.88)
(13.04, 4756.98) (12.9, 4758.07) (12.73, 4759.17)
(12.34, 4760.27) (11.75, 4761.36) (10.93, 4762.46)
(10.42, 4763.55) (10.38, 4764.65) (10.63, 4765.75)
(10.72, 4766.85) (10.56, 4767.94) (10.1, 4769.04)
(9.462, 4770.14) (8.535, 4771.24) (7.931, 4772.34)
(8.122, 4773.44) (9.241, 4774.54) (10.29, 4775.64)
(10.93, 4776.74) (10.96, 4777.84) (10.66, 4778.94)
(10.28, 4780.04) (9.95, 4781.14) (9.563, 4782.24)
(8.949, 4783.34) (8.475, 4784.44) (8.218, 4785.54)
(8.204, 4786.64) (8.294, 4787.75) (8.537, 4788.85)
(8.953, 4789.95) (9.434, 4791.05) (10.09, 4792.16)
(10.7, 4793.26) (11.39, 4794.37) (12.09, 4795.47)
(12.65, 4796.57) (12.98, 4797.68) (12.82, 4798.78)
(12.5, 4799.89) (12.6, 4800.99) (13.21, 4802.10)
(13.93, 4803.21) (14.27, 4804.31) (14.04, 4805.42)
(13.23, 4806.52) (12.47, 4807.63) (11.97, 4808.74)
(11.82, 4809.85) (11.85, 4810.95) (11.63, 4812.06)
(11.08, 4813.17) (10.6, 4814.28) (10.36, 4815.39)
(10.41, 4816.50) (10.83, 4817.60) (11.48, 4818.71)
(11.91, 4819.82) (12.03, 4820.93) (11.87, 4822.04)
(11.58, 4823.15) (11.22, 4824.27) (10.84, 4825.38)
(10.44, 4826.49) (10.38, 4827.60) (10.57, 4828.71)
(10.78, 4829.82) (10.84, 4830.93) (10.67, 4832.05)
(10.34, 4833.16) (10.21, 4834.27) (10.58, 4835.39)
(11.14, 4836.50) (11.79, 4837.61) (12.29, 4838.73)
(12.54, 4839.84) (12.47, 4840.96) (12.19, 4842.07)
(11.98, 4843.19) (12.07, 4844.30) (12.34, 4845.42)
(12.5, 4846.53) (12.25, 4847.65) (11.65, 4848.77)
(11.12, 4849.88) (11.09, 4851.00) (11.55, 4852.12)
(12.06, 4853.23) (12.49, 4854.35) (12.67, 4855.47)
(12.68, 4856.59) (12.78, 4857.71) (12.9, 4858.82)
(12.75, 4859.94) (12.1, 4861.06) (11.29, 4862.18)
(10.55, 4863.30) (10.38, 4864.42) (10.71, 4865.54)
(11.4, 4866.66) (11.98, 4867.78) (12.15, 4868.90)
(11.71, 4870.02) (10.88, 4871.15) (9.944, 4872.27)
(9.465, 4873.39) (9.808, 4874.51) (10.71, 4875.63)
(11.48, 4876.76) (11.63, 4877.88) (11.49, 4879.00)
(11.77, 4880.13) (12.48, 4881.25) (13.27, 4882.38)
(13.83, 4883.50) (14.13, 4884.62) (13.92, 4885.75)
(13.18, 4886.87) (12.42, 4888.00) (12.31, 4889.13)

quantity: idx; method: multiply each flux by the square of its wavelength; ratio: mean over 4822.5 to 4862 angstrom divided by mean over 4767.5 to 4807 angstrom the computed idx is 1.12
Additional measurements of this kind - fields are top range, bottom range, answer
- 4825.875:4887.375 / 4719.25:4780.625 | 1.02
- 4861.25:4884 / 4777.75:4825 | 1.05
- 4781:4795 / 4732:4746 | 0.73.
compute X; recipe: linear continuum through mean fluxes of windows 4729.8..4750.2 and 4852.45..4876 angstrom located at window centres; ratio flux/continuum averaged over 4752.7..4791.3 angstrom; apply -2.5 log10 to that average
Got 0.211 mag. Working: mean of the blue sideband 12.9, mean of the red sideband 11.5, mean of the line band 10.4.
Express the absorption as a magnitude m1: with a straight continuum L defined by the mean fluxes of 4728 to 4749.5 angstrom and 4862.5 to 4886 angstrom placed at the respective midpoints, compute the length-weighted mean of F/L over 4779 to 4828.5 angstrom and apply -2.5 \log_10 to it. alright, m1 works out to 0.10 mag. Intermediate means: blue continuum 12.9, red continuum 11.6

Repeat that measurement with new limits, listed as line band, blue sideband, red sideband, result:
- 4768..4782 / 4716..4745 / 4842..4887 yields 0.28 mag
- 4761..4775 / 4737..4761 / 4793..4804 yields 0.27 mag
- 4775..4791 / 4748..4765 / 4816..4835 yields 0.25 mag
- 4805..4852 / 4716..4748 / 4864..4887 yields 0.06 mag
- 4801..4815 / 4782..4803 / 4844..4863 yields -0.14 mag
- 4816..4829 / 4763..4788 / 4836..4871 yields -0.01 mag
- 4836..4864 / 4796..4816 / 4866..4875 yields -0.06 mag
